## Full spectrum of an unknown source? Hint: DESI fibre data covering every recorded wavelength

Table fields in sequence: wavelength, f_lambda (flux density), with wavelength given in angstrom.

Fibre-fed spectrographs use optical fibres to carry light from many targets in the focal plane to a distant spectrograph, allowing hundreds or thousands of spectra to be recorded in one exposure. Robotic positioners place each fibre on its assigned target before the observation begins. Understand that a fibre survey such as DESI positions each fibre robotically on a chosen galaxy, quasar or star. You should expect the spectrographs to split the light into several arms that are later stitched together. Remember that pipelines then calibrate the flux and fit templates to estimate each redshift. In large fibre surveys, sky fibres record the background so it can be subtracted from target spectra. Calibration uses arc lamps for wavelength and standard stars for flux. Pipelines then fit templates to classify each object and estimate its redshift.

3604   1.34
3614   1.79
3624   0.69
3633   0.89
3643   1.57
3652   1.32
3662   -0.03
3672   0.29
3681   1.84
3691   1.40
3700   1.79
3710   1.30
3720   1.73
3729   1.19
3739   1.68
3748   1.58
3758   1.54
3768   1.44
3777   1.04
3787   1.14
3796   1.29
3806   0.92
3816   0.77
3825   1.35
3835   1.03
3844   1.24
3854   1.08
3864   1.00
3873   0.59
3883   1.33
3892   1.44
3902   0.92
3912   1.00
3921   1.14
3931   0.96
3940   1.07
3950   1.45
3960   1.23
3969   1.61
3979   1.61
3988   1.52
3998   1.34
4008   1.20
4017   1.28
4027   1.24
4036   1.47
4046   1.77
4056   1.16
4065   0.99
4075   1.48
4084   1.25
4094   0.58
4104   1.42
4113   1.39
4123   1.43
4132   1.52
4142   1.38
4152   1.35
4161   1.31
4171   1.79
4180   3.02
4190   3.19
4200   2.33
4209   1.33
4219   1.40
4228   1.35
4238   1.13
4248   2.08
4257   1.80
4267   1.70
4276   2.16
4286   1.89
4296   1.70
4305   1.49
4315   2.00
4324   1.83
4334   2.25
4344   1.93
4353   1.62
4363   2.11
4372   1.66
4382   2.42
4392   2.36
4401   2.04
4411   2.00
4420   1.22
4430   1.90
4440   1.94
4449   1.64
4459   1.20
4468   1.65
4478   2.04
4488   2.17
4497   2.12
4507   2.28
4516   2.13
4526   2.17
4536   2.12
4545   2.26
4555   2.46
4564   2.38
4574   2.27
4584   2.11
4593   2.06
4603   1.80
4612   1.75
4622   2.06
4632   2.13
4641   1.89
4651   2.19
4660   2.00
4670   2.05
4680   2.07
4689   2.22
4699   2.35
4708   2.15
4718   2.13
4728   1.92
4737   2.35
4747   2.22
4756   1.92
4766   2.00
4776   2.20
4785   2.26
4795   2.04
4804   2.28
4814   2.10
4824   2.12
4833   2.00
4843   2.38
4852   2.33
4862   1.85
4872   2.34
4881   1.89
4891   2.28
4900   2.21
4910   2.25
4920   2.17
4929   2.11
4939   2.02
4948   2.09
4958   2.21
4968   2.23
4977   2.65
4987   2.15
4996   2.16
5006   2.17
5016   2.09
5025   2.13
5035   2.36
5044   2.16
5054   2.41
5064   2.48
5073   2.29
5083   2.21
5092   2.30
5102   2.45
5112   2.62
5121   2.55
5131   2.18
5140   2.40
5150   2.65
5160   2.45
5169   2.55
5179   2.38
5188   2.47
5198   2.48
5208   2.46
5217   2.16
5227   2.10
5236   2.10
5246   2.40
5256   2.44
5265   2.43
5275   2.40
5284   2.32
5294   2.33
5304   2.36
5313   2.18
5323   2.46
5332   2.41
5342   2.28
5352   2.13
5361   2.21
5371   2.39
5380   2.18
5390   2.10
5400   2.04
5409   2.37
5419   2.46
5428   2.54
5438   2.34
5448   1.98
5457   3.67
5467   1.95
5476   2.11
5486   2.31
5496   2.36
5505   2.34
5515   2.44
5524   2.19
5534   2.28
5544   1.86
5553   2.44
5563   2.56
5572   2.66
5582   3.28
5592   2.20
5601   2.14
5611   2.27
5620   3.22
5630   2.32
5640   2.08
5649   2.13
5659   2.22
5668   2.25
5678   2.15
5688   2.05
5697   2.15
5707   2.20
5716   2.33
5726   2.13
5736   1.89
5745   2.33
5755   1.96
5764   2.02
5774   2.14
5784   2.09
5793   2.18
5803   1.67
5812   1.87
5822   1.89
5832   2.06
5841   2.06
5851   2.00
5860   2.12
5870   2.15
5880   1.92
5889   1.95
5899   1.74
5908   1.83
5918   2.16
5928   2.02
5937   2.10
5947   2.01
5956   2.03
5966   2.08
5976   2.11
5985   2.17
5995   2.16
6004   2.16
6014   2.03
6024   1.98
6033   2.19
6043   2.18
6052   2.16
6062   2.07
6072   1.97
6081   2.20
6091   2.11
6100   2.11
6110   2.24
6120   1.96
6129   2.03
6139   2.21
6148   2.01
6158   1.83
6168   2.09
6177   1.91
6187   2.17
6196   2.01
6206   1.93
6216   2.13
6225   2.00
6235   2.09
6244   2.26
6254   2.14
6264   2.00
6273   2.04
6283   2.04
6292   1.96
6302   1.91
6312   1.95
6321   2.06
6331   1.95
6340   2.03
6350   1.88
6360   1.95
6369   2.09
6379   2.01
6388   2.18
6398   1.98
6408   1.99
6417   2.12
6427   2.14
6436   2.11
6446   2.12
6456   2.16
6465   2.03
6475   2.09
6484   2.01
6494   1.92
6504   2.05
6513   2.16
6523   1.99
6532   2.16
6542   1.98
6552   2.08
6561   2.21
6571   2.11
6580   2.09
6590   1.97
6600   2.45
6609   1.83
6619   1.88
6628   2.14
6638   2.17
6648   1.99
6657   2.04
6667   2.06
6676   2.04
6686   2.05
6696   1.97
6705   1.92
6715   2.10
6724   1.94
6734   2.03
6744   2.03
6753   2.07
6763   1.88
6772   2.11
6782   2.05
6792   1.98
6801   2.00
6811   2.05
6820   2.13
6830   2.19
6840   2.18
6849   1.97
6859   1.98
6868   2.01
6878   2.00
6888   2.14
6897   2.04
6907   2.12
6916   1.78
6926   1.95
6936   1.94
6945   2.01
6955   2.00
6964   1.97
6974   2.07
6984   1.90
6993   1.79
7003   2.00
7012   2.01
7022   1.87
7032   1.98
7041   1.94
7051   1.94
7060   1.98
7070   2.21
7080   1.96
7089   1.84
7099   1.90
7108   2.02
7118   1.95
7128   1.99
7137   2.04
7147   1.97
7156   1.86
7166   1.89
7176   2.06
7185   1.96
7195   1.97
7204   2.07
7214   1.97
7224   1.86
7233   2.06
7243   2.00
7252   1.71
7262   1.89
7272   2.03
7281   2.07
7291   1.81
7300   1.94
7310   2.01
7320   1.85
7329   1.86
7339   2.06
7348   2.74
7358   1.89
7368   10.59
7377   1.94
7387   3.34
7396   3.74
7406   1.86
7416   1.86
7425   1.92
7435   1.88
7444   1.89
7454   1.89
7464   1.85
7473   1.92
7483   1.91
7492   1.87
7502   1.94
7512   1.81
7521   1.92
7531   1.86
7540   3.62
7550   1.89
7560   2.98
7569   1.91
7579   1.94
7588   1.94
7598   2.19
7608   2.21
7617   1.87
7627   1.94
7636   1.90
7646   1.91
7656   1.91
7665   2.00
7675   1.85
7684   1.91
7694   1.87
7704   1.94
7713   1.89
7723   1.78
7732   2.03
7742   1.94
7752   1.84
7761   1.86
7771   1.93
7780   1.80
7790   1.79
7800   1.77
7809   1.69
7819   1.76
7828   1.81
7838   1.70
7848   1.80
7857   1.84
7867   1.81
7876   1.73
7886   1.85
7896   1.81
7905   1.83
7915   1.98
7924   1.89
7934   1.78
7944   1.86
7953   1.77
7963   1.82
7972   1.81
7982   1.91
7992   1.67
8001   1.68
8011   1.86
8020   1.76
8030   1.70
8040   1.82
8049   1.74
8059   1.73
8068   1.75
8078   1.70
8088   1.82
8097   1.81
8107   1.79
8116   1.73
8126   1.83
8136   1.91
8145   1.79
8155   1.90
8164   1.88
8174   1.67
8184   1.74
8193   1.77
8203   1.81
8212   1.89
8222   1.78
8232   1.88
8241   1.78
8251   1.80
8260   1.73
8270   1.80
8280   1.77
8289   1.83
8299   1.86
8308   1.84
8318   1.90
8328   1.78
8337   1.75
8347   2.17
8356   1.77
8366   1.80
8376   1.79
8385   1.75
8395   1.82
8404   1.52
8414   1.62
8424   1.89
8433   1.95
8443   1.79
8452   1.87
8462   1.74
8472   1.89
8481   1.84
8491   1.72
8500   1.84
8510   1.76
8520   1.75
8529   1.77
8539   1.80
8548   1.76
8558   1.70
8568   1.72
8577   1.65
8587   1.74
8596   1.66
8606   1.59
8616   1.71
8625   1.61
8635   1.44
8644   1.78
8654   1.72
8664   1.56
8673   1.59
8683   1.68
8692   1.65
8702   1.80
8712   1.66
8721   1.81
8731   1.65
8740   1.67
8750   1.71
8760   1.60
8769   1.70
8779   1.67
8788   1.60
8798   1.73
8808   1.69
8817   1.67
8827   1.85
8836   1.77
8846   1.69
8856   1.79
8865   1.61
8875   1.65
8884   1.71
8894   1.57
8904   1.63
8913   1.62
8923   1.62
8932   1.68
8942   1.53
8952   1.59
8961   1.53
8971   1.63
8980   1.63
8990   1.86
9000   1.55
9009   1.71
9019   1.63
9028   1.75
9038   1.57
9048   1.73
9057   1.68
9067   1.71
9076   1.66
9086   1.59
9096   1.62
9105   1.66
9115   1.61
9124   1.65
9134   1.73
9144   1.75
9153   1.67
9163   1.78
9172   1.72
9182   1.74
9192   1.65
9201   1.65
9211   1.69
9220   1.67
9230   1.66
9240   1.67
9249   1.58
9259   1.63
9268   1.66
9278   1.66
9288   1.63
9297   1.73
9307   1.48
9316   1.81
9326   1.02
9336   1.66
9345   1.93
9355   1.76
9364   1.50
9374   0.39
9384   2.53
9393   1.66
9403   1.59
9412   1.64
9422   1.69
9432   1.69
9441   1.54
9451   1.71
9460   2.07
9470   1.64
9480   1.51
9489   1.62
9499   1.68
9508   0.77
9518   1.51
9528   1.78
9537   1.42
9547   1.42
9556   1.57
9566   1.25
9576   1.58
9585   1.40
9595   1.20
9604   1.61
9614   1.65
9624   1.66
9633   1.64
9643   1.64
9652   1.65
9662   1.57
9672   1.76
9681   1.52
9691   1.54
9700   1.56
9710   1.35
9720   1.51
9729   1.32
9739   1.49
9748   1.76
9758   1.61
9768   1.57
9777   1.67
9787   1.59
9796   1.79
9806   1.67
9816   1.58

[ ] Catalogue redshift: 0.12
